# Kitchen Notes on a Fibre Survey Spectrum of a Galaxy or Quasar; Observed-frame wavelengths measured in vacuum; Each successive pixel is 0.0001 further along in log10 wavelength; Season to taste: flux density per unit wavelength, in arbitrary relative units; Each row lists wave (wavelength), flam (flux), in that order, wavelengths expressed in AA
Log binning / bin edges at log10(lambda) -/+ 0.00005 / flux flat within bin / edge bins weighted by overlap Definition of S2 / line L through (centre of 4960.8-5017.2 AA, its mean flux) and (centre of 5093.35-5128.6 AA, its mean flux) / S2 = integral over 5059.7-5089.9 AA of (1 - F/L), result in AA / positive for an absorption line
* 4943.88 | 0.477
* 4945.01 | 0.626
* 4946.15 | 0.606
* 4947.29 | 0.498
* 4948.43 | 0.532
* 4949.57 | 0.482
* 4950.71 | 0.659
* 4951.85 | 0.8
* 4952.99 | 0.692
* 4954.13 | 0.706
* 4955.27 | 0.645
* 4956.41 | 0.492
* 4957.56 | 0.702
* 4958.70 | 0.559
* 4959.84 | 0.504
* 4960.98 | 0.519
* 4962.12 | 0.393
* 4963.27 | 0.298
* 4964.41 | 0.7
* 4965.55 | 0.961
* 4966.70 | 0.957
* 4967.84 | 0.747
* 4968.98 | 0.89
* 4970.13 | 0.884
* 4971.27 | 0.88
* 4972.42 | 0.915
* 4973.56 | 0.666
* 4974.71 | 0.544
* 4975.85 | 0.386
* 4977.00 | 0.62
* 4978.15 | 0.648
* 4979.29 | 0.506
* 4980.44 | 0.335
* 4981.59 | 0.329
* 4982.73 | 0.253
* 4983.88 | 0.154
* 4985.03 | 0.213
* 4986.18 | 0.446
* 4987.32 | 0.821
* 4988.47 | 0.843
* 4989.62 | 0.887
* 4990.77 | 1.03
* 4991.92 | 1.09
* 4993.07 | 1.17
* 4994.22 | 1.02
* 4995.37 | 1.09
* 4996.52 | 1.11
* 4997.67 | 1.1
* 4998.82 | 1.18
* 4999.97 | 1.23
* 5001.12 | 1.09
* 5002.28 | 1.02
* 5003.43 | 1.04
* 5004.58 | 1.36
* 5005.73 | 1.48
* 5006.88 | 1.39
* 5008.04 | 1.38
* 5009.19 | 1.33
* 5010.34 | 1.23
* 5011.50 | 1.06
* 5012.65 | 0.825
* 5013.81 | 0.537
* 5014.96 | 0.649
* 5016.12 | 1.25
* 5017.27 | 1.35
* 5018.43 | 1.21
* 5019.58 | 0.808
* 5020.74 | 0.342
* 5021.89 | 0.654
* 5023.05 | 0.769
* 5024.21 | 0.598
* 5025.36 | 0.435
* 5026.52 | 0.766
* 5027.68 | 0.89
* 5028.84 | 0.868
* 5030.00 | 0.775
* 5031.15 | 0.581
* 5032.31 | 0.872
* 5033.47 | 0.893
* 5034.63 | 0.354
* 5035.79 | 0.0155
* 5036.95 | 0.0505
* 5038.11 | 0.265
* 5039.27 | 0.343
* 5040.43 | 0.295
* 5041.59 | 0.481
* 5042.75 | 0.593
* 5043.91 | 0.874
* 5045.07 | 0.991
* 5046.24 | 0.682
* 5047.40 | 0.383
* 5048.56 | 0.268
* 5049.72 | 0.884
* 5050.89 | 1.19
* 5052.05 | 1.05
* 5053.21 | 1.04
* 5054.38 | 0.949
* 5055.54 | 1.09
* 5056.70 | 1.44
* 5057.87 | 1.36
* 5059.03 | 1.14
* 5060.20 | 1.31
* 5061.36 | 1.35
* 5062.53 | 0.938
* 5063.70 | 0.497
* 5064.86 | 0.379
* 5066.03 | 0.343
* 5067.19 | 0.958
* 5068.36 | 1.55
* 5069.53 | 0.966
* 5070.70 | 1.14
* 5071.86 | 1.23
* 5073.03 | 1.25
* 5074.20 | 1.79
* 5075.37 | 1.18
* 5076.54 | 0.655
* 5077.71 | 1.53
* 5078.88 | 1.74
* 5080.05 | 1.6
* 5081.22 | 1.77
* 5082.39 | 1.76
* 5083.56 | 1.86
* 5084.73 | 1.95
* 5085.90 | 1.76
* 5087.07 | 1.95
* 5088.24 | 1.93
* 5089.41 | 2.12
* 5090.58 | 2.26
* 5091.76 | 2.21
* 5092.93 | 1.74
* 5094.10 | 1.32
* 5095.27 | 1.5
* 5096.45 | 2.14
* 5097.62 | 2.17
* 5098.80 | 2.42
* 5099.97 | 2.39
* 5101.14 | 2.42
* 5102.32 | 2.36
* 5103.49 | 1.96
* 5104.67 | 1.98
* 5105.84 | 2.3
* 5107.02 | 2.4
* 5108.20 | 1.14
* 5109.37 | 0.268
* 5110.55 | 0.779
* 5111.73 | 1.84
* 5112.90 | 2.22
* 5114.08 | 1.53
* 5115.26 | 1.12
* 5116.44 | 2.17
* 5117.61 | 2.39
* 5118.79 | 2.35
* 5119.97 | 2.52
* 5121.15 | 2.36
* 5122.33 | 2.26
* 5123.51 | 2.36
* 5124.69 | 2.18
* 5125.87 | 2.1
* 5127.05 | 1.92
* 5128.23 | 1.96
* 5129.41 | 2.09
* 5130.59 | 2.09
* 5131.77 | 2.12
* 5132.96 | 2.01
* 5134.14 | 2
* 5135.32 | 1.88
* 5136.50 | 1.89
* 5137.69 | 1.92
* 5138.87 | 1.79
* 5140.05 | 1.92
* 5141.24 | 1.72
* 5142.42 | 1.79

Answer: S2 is 5.24 AA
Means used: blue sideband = 0.853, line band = 1.36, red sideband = 1.96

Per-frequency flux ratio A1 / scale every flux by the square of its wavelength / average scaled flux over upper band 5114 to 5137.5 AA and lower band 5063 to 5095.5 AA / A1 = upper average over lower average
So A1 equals 1.44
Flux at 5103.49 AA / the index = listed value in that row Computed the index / 1.96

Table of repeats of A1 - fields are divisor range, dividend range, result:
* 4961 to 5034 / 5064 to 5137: 2.22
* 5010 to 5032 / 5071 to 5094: 2.12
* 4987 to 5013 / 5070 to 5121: 1.66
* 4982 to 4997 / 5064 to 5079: 1.47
